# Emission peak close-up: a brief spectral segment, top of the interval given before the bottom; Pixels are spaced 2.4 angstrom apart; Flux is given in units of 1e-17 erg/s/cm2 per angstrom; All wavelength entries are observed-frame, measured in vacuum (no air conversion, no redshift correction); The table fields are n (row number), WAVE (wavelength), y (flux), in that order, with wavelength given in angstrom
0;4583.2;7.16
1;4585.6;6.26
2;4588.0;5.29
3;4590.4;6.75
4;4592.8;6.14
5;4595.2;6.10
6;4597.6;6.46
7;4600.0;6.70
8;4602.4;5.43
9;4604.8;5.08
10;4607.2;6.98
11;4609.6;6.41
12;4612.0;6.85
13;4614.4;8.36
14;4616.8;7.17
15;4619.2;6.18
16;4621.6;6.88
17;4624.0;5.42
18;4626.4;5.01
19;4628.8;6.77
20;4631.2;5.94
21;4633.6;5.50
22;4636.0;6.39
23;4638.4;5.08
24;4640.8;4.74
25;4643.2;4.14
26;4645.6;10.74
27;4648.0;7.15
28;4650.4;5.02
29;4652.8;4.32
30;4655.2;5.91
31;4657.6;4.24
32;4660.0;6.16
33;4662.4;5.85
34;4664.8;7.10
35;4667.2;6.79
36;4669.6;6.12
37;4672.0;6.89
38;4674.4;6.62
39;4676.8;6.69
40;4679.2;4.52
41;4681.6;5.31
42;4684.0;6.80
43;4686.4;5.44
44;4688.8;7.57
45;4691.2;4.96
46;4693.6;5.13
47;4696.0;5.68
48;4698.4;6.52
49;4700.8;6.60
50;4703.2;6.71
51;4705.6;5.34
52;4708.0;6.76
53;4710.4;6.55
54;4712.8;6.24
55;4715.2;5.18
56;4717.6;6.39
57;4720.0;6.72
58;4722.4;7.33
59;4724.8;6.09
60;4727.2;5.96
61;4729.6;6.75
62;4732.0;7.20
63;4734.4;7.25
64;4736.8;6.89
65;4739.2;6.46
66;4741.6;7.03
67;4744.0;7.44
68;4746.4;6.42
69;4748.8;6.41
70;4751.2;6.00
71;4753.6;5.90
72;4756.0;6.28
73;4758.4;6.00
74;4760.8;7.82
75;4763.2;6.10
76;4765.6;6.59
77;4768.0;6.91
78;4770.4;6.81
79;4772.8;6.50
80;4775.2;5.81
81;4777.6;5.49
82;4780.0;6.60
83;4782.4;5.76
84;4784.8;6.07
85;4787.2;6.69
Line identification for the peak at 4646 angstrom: H-gamma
